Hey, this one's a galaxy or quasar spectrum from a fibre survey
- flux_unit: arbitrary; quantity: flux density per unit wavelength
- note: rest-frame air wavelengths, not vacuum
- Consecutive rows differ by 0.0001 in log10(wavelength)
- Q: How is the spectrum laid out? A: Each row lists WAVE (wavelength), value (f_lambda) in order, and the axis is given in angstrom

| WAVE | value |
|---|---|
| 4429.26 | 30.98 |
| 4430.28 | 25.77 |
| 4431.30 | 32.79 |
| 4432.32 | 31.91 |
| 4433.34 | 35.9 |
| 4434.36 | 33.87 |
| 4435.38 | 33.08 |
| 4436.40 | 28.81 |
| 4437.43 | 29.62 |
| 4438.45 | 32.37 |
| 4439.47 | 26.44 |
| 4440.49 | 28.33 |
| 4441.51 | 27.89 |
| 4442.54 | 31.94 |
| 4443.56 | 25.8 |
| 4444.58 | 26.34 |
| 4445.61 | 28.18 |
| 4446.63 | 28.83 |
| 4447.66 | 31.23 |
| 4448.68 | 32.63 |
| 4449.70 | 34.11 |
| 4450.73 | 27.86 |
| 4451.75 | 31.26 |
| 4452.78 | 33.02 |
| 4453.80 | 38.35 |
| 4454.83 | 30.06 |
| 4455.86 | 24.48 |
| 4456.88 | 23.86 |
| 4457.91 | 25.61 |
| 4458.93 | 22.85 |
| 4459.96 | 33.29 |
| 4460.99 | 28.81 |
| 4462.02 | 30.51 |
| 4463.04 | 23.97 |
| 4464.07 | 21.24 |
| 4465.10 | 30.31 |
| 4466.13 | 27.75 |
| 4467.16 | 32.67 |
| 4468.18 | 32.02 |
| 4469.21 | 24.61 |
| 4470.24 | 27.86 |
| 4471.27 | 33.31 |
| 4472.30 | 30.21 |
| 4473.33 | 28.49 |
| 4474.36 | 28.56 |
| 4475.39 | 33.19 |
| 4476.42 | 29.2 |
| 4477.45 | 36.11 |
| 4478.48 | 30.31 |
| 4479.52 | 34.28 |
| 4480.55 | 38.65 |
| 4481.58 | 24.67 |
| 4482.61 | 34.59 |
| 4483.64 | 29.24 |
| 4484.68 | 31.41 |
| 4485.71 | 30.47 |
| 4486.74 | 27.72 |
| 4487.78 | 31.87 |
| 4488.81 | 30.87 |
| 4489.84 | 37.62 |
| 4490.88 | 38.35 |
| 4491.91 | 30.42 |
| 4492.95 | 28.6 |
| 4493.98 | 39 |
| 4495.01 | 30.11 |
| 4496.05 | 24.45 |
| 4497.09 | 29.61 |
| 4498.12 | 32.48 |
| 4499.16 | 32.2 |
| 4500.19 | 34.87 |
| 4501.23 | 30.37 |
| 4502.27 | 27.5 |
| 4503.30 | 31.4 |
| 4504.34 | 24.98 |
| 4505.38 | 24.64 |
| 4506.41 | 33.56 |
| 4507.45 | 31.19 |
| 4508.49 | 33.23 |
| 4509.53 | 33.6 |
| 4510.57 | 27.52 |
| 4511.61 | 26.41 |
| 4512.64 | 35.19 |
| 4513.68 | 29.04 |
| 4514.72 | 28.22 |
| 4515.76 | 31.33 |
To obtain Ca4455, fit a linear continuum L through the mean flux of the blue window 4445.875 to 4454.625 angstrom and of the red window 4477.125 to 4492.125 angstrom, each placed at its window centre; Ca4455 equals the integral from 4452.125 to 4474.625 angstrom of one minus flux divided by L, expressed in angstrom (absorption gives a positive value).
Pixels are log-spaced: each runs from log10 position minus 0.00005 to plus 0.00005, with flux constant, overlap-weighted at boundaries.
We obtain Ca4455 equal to 2.39 angstrom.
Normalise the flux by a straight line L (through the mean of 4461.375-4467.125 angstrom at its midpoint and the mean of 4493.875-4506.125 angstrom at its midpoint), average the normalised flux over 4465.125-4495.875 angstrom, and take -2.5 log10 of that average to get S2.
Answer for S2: -0.10 mag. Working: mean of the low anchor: 27.3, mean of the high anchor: 29.9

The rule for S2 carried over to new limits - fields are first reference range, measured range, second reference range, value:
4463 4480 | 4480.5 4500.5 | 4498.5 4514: -0.054 mag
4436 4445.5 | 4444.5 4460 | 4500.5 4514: -0.024 mag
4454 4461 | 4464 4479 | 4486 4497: -0.029 mag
